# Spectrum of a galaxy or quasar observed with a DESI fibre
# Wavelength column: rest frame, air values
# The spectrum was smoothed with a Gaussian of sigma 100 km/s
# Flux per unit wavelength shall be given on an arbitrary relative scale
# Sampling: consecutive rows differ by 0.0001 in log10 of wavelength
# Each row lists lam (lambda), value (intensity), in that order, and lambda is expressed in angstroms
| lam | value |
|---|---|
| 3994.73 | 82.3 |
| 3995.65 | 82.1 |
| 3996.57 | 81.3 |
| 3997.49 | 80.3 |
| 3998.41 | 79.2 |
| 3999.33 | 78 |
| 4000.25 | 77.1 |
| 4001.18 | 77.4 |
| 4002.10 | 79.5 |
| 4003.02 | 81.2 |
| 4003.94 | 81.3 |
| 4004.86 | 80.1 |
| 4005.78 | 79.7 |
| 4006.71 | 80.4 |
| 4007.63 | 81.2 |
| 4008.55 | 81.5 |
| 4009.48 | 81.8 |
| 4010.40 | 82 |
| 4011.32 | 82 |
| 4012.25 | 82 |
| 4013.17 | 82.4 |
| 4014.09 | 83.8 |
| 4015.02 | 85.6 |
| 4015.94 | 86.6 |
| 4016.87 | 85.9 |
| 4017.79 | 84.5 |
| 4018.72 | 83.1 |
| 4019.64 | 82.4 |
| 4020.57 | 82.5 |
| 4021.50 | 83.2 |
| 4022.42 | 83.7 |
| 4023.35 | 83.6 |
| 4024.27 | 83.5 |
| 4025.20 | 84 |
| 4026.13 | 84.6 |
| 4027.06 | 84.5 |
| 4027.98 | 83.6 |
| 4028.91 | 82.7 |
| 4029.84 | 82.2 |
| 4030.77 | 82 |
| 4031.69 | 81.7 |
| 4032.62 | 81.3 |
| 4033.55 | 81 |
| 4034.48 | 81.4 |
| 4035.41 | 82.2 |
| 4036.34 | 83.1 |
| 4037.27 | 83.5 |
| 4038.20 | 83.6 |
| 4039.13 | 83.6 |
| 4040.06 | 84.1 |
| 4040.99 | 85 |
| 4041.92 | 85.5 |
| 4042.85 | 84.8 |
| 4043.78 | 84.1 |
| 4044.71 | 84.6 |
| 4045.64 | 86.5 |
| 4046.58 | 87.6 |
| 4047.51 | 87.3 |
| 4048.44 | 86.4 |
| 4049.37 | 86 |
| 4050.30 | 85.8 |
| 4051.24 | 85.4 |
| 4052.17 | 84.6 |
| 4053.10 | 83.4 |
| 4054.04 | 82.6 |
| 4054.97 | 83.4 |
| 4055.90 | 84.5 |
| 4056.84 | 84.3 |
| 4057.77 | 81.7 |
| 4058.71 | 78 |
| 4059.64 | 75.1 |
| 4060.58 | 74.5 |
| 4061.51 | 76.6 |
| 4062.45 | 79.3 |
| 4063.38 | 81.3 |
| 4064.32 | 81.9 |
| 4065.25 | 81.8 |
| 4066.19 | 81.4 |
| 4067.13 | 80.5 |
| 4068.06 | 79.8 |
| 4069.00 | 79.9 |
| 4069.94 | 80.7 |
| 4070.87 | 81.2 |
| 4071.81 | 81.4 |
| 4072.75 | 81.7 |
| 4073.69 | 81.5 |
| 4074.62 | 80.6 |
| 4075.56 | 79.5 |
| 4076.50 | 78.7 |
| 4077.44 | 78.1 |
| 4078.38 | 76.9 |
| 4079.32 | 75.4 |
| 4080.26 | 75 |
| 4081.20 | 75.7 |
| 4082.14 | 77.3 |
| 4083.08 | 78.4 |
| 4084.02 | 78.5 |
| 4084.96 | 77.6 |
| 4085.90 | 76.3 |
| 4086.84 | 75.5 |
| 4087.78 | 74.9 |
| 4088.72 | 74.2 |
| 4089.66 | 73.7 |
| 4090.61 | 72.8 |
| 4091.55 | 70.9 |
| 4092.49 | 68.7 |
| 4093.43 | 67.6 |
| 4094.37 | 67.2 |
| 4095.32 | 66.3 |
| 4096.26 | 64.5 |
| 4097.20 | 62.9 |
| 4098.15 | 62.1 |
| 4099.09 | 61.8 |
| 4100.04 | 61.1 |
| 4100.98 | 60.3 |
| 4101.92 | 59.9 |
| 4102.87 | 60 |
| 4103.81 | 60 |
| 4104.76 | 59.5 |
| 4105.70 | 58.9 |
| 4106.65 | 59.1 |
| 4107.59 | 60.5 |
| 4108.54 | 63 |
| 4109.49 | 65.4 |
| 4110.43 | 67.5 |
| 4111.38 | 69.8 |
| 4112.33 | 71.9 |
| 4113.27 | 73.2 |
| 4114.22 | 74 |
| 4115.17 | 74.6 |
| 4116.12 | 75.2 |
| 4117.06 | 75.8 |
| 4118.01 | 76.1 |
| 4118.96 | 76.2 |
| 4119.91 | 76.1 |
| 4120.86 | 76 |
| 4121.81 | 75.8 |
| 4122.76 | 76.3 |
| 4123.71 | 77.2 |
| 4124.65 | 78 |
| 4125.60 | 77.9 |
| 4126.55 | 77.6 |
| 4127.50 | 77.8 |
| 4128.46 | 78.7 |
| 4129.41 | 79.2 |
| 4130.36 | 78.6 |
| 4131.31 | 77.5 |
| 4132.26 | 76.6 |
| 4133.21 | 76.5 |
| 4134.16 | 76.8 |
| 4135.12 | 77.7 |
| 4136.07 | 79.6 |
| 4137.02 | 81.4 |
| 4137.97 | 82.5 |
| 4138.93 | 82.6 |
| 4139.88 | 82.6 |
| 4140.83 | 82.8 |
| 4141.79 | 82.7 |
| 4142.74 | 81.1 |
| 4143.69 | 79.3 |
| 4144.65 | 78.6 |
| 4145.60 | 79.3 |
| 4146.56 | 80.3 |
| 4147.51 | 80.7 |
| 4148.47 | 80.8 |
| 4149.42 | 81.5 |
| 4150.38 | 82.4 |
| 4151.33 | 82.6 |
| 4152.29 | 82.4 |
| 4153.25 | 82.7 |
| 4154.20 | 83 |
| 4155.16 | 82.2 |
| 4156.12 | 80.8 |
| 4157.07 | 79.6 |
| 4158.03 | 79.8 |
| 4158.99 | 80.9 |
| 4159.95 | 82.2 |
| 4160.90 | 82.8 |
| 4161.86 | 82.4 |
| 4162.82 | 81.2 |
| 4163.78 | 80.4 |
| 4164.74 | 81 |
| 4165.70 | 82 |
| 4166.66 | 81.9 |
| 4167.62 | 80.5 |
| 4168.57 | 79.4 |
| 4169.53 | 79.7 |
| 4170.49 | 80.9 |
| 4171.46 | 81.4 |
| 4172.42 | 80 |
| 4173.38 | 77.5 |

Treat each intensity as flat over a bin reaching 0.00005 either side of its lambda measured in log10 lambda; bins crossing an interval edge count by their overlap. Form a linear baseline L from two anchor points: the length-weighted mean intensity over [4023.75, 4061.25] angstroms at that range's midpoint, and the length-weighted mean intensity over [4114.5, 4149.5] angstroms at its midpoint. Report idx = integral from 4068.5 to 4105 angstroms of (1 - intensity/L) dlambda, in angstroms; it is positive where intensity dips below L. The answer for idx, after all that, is 3.9 angstroms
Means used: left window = 83.3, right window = 78.5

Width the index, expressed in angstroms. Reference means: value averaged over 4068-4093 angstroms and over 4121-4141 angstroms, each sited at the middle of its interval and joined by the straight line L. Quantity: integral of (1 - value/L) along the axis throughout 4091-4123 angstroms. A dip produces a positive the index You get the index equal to 4.27 angstroms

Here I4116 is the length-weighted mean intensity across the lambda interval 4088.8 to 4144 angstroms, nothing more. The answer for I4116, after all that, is 72.2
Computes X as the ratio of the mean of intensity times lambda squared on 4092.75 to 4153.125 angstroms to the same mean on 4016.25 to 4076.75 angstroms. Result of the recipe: 0.93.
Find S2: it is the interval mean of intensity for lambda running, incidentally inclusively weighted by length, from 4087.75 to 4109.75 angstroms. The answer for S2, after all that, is 64.6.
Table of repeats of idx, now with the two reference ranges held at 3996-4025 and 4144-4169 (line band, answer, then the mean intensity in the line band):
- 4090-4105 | 3.2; 64.2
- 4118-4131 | 0.6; 77.3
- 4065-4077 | 0.1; 80.6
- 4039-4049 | -0.5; 85.5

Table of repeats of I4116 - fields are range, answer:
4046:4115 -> 74.7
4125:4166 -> 80.4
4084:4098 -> 71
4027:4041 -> 82.7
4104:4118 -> 67.9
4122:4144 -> 79.2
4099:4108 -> 60.1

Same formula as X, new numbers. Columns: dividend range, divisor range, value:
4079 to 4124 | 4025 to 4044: 0.87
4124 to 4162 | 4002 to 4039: 1.03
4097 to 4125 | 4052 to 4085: 0.87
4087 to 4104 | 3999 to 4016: 0.85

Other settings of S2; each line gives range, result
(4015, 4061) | 83.5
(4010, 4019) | 83.8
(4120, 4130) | 77.4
